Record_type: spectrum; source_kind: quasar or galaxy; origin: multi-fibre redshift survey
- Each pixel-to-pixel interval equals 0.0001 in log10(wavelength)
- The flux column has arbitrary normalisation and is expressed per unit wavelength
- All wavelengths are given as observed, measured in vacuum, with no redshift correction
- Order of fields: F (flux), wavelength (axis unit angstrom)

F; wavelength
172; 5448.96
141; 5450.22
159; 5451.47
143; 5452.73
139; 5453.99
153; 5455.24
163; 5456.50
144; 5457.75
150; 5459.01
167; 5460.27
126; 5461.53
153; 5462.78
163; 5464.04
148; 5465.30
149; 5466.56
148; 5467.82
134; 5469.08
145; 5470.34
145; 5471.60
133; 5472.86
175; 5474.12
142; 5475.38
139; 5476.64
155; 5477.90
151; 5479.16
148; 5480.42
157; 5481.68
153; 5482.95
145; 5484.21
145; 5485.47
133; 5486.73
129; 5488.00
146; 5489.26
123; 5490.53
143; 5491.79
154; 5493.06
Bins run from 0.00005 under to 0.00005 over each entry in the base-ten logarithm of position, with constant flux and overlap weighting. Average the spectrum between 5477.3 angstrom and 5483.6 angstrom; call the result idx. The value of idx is 153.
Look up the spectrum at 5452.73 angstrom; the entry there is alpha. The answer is 143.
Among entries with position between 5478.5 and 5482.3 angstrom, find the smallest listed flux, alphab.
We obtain 148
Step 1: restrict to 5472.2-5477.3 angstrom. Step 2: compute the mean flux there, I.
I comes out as 147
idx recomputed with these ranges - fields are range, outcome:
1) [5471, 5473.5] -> 139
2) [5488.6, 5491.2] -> 135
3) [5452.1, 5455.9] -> 145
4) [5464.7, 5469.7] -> 145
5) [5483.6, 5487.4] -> 141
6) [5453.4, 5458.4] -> 150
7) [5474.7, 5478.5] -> 146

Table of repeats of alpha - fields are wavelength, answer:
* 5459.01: 150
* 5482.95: 153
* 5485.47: 145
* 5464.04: 163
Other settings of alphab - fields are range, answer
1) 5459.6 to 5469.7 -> 126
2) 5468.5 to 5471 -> 134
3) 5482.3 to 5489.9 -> 129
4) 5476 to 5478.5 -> 139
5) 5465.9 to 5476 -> 133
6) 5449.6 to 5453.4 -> 141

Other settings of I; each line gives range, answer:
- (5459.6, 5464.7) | 152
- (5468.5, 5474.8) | 146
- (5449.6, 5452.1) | 150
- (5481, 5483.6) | 155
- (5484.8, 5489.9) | 138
